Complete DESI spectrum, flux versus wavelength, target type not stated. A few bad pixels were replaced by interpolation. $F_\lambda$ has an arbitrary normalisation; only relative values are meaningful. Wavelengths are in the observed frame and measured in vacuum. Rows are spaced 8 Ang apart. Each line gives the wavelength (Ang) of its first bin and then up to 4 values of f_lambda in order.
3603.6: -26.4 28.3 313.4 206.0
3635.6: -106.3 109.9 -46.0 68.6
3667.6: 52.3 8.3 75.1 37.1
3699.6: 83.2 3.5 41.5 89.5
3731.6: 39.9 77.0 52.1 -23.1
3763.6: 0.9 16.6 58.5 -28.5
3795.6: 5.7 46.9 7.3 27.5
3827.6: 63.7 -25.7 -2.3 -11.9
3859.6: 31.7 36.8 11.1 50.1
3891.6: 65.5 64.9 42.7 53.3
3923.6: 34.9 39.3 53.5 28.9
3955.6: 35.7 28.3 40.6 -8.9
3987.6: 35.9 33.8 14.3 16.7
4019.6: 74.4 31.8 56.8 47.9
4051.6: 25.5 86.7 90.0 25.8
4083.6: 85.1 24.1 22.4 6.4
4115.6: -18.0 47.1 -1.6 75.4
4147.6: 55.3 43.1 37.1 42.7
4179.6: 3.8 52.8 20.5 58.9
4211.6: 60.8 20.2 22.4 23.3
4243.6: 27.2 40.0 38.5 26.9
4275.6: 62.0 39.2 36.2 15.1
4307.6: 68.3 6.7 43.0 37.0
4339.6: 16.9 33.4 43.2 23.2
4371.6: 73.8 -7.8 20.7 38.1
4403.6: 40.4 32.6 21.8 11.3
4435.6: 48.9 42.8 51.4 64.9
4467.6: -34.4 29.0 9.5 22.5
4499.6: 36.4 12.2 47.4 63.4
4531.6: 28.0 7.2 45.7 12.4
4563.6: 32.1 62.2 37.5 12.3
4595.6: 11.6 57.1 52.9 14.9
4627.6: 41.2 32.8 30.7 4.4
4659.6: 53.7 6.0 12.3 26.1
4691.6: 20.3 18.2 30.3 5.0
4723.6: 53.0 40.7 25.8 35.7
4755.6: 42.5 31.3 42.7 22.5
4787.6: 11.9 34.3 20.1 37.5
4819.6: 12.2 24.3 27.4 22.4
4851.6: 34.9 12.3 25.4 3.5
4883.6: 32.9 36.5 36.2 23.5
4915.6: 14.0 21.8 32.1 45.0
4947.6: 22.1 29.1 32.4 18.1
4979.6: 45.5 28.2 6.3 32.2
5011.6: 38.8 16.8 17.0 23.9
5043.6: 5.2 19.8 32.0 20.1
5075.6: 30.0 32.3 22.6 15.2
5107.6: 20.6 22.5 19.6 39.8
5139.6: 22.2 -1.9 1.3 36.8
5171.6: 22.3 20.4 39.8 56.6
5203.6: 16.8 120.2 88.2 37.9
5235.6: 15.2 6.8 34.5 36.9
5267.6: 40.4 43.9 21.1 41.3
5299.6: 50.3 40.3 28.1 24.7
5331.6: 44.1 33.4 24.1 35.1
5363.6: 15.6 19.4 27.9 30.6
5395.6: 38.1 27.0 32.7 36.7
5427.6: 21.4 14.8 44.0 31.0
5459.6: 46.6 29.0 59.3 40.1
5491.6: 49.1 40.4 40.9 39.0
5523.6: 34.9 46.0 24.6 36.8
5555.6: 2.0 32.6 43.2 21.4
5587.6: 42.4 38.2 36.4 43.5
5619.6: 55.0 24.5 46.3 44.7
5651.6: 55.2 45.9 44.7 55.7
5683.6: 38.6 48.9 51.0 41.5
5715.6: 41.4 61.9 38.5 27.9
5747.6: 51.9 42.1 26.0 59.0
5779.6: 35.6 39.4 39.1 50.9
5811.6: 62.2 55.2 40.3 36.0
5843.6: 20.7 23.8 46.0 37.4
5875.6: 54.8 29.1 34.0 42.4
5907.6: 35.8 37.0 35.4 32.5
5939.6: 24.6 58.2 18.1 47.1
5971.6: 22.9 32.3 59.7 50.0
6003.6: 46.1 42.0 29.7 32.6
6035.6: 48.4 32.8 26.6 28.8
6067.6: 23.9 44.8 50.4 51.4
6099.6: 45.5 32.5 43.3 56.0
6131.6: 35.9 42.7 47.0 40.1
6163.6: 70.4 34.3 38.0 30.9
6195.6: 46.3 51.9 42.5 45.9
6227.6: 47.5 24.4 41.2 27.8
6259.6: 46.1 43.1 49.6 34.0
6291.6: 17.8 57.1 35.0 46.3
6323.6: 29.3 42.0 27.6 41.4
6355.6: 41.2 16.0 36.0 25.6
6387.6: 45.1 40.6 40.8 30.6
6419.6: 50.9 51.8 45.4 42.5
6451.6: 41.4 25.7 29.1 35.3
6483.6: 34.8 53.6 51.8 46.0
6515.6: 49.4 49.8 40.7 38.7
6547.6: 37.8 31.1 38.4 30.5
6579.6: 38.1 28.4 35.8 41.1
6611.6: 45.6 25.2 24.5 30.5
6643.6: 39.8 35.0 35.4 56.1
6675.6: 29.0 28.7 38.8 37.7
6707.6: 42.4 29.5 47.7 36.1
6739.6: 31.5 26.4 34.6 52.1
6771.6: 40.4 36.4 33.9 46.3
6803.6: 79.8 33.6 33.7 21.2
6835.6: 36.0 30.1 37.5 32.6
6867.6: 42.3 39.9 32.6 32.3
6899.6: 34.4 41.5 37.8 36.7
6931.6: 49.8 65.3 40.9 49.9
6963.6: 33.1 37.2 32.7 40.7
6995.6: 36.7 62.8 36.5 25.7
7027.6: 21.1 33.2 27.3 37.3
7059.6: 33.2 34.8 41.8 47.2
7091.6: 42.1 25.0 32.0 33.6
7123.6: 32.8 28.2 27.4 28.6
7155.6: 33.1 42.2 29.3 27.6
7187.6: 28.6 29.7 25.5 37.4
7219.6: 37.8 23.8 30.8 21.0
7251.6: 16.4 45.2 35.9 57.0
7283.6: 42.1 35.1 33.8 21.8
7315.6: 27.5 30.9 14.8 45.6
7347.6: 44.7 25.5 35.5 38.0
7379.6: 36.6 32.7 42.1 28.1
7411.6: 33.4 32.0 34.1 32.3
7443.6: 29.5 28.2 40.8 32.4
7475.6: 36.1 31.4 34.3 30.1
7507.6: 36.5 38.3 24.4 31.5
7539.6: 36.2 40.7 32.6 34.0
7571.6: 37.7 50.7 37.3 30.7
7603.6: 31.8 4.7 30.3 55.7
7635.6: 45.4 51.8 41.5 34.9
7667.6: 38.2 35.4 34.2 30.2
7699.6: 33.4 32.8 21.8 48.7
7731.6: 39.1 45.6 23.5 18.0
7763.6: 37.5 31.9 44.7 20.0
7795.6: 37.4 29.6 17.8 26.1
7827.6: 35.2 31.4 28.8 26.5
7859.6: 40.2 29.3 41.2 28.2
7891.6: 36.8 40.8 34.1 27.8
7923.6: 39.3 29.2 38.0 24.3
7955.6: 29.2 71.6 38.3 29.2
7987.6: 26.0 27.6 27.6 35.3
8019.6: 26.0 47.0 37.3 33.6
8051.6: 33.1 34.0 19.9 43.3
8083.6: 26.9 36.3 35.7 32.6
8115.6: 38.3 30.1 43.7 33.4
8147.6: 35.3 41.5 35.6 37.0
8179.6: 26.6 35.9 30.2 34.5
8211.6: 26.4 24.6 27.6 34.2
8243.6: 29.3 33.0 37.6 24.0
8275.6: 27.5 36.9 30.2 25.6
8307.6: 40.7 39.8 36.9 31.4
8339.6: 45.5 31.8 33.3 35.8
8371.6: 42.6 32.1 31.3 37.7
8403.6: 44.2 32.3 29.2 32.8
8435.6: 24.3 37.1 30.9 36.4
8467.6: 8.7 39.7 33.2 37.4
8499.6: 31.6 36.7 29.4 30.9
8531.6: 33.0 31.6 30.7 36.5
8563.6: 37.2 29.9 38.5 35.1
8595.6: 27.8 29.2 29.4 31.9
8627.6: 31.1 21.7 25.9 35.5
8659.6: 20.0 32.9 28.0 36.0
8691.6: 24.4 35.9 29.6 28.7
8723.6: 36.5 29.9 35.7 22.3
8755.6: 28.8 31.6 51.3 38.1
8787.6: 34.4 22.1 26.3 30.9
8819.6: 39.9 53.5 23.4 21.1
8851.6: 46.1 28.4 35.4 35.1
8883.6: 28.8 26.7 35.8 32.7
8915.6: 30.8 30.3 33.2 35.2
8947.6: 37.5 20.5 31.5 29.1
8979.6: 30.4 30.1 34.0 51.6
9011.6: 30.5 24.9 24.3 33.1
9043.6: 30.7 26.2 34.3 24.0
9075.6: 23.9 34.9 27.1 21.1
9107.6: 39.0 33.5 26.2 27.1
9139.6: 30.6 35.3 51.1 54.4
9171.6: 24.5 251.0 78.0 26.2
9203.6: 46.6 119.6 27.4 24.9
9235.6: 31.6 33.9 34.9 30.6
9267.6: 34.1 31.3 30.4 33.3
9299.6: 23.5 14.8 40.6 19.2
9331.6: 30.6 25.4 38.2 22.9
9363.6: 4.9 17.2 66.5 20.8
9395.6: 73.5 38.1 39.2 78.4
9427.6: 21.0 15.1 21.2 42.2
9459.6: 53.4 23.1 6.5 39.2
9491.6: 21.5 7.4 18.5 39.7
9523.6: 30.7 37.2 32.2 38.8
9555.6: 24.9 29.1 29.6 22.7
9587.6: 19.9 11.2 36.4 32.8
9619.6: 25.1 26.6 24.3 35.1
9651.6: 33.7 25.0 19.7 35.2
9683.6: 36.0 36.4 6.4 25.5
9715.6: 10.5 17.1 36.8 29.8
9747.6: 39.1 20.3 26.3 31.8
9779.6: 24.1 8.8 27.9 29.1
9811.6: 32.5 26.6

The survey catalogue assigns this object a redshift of 0.40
